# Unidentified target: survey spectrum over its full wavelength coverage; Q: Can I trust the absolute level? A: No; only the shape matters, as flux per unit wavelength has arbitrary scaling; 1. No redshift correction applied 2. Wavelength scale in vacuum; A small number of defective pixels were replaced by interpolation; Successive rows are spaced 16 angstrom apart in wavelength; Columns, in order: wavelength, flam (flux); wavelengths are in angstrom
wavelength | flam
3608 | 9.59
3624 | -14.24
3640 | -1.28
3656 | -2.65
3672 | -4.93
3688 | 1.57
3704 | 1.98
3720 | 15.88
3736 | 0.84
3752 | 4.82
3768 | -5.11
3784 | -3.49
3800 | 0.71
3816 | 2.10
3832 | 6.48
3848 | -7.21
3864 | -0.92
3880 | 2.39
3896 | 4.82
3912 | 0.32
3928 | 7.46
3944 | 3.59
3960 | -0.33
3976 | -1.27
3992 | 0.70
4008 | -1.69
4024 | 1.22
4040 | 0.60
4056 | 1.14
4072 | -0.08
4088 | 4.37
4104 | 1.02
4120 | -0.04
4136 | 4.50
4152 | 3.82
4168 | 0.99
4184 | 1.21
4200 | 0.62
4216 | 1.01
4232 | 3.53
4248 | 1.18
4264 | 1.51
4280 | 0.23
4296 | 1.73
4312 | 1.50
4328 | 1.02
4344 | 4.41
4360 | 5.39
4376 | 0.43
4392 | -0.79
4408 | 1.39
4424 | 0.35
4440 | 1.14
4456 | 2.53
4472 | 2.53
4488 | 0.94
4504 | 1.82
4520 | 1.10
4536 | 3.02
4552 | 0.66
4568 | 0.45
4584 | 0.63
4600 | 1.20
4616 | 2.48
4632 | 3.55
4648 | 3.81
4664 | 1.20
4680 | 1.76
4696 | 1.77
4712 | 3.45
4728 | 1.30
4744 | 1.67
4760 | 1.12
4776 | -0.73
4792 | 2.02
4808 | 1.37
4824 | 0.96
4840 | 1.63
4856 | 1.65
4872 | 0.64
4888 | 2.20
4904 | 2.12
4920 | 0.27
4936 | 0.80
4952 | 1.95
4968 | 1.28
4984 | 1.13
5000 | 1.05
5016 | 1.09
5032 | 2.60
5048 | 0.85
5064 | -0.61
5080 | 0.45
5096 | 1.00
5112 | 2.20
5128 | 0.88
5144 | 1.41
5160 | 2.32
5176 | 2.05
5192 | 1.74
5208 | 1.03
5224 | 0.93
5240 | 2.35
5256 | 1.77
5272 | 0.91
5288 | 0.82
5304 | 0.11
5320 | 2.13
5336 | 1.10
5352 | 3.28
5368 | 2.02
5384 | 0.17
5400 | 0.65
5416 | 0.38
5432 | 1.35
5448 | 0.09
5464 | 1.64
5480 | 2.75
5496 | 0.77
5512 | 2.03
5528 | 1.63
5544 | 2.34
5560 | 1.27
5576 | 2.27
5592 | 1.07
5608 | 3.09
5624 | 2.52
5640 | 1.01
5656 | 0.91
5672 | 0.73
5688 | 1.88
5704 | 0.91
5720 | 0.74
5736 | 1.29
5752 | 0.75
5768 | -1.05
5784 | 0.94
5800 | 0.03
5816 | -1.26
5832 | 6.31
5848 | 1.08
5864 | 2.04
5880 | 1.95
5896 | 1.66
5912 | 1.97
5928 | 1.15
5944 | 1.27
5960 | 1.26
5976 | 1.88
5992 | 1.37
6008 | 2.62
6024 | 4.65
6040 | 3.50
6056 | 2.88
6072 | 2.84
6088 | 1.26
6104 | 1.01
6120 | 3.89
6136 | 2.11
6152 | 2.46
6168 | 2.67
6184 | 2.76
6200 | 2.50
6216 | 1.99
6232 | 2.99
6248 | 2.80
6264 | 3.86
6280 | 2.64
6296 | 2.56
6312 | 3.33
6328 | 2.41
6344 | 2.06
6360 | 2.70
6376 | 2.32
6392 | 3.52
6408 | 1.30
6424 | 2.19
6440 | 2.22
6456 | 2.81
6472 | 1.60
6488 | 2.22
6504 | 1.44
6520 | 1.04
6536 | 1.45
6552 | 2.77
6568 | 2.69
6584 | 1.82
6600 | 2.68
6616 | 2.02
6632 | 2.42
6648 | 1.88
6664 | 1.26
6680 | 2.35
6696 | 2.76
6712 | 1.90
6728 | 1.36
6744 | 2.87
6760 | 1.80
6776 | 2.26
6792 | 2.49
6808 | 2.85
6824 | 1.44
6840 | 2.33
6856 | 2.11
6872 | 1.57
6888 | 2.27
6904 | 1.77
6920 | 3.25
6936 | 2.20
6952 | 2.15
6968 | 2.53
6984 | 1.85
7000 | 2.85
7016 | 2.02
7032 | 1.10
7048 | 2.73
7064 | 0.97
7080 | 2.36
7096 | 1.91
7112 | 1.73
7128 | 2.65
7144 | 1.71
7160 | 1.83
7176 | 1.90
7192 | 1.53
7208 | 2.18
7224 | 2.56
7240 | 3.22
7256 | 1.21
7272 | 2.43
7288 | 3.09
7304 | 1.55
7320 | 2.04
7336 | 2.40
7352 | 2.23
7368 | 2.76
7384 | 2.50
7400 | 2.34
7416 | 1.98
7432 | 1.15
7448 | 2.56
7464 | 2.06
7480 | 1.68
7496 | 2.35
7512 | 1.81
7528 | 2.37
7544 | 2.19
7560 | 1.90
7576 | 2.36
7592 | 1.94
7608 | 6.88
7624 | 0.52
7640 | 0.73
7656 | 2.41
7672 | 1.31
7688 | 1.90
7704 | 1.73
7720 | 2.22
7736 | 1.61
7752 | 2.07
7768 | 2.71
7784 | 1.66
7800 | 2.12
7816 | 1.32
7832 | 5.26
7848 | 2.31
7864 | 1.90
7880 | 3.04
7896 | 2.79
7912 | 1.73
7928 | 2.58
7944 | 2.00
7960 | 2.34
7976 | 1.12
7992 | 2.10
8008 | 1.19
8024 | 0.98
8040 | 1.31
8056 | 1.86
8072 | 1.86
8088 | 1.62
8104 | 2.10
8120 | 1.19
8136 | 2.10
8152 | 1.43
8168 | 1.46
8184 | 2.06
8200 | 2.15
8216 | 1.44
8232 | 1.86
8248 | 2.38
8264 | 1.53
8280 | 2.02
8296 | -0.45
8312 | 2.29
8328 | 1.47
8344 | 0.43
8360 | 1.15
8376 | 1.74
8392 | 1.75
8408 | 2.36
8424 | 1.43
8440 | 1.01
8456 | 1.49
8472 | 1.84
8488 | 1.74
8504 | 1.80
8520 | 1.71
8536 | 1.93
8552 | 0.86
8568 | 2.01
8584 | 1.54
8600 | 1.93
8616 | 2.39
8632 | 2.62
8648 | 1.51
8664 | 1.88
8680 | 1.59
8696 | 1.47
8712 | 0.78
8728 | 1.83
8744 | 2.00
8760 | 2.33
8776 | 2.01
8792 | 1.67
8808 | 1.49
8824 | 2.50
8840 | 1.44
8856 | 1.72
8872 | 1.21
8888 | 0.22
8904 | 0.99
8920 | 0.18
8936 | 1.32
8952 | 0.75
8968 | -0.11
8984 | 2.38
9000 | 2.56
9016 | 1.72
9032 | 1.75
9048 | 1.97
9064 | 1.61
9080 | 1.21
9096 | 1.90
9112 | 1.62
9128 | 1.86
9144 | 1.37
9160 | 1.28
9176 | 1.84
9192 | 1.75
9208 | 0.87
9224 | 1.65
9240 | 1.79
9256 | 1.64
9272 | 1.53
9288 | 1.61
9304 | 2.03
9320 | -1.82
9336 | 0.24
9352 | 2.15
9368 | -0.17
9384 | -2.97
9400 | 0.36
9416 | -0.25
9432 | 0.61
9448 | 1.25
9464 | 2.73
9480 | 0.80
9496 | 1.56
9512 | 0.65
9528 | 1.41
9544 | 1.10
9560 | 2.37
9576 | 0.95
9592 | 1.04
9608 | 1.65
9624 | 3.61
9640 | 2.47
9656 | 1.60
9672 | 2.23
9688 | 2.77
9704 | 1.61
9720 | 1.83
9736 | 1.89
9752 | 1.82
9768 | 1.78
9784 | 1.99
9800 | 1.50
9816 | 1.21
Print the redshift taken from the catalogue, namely 0.564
